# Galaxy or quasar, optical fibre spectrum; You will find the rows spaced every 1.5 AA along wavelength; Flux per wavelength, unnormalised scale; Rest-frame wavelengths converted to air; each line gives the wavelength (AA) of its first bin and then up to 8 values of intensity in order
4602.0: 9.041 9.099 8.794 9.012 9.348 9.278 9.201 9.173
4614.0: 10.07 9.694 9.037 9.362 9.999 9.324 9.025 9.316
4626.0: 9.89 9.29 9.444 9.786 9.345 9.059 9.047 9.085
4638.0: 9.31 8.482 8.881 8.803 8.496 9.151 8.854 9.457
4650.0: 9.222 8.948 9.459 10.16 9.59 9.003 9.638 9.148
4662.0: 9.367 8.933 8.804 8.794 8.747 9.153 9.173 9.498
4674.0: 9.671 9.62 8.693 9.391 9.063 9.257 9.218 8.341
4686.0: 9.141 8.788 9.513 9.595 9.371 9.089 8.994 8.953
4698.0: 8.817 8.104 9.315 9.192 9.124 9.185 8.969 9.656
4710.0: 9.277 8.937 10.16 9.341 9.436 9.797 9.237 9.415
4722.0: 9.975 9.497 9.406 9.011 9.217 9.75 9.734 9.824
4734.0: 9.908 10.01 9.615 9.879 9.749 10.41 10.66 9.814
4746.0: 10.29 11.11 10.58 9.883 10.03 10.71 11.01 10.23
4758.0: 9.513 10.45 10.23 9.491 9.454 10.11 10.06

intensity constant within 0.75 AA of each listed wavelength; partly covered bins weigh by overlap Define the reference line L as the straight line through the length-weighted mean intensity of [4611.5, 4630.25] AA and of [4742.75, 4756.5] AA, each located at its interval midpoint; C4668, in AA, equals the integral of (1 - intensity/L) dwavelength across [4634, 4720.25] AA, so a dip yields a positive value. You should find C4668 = 6.32 AA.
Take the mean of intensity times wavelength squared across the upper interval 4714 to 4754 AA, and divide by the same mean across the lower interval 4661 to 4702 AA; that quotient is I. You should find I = 1.1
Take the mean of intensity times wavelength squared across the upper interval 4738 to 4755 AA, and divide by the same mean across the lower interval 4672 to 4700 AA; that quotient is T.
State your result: 1.2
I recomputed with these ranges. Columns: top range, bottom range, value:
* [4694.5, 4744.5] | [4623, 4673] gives 1.06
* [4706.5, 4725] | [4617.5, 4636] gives 1.05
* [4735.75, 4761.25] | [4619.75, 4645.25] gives 1.17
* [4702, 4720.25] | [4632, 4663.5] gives 1.05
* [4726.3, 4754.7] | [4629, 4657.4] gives 1.14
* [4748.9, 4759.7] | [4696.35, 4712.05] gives 1.16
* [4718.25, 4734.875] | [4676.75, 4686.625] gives 1.08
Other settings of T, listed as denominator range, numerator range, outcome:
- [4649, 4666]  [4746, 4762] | 1.16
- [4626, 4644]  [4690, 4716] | 1.03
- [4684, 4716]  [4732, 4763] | 1.13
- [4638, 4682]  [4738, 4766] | 1.16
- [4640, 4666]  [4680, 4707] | 1.01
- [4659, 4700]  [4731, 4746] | 1.13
